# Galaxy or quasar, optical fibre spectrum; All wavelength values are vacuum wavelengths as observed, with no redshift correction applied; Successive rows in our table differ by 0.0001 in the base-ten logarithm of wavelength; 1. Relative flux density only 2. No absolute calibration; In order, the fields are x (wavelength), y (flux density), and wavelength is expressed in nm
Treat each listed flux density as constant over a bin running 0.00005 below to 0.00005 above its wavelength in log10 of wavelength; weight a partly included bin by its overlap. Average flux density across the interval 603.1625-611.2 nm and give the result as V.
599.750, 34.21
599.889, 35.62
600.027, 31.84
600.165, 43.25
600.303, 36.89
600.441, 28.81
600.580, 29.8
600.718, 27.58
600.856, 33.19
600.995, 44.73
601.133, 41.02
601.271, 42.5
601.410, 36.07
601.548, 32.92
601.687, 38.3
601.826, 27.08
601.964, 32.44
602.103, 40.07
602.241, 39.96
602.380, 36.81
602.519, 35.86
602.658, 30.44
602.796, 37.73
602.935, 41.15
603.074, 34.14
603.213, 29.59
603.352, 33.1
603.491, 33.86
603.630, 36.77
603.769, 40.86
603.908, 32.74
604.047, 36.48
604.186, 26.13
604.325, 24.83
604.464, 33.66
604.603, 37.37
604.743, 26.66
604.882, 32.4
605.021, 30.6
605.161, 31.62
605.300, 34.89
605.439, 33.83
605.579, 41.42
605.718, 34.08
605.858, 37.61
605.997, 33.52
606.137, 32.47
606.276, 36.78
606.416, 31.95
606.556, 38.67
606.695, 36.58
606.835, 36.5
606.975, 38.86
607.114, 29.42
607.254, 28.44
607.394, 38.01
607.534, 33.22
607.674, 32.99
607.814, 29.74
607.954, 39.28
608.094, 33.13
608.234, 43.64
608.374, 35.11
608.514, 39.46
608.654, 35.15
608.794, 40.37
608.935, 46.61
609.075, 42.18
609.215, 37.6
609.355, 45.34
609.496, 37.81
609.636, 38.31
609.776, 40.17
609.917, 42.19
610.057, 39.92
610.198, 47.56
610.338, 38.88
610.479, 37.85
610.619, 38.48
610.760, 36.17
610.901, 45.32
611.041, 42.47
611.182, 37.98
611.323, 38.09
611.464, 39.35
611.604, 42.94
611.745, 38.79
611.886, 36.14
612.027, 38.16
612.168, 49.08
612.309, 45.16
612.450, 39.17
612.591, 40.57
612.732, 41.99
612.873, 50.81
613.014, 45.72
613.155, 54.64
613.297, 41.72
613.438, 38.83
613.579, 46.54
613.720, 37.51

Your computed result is 36.3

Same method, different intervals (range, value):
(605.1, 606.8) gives 35.3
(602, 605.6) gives 34.2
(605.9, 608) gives 34.4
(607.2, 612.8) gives 39.4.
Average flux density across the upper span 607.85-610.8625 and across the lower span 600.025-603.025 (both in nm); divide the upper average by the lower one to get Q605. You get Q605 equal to 1.1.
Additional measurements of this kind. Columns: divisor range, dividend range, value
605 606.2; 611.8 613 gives 1.23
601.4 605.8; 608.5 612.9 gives 1.20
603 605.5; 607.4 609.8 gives 1.17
